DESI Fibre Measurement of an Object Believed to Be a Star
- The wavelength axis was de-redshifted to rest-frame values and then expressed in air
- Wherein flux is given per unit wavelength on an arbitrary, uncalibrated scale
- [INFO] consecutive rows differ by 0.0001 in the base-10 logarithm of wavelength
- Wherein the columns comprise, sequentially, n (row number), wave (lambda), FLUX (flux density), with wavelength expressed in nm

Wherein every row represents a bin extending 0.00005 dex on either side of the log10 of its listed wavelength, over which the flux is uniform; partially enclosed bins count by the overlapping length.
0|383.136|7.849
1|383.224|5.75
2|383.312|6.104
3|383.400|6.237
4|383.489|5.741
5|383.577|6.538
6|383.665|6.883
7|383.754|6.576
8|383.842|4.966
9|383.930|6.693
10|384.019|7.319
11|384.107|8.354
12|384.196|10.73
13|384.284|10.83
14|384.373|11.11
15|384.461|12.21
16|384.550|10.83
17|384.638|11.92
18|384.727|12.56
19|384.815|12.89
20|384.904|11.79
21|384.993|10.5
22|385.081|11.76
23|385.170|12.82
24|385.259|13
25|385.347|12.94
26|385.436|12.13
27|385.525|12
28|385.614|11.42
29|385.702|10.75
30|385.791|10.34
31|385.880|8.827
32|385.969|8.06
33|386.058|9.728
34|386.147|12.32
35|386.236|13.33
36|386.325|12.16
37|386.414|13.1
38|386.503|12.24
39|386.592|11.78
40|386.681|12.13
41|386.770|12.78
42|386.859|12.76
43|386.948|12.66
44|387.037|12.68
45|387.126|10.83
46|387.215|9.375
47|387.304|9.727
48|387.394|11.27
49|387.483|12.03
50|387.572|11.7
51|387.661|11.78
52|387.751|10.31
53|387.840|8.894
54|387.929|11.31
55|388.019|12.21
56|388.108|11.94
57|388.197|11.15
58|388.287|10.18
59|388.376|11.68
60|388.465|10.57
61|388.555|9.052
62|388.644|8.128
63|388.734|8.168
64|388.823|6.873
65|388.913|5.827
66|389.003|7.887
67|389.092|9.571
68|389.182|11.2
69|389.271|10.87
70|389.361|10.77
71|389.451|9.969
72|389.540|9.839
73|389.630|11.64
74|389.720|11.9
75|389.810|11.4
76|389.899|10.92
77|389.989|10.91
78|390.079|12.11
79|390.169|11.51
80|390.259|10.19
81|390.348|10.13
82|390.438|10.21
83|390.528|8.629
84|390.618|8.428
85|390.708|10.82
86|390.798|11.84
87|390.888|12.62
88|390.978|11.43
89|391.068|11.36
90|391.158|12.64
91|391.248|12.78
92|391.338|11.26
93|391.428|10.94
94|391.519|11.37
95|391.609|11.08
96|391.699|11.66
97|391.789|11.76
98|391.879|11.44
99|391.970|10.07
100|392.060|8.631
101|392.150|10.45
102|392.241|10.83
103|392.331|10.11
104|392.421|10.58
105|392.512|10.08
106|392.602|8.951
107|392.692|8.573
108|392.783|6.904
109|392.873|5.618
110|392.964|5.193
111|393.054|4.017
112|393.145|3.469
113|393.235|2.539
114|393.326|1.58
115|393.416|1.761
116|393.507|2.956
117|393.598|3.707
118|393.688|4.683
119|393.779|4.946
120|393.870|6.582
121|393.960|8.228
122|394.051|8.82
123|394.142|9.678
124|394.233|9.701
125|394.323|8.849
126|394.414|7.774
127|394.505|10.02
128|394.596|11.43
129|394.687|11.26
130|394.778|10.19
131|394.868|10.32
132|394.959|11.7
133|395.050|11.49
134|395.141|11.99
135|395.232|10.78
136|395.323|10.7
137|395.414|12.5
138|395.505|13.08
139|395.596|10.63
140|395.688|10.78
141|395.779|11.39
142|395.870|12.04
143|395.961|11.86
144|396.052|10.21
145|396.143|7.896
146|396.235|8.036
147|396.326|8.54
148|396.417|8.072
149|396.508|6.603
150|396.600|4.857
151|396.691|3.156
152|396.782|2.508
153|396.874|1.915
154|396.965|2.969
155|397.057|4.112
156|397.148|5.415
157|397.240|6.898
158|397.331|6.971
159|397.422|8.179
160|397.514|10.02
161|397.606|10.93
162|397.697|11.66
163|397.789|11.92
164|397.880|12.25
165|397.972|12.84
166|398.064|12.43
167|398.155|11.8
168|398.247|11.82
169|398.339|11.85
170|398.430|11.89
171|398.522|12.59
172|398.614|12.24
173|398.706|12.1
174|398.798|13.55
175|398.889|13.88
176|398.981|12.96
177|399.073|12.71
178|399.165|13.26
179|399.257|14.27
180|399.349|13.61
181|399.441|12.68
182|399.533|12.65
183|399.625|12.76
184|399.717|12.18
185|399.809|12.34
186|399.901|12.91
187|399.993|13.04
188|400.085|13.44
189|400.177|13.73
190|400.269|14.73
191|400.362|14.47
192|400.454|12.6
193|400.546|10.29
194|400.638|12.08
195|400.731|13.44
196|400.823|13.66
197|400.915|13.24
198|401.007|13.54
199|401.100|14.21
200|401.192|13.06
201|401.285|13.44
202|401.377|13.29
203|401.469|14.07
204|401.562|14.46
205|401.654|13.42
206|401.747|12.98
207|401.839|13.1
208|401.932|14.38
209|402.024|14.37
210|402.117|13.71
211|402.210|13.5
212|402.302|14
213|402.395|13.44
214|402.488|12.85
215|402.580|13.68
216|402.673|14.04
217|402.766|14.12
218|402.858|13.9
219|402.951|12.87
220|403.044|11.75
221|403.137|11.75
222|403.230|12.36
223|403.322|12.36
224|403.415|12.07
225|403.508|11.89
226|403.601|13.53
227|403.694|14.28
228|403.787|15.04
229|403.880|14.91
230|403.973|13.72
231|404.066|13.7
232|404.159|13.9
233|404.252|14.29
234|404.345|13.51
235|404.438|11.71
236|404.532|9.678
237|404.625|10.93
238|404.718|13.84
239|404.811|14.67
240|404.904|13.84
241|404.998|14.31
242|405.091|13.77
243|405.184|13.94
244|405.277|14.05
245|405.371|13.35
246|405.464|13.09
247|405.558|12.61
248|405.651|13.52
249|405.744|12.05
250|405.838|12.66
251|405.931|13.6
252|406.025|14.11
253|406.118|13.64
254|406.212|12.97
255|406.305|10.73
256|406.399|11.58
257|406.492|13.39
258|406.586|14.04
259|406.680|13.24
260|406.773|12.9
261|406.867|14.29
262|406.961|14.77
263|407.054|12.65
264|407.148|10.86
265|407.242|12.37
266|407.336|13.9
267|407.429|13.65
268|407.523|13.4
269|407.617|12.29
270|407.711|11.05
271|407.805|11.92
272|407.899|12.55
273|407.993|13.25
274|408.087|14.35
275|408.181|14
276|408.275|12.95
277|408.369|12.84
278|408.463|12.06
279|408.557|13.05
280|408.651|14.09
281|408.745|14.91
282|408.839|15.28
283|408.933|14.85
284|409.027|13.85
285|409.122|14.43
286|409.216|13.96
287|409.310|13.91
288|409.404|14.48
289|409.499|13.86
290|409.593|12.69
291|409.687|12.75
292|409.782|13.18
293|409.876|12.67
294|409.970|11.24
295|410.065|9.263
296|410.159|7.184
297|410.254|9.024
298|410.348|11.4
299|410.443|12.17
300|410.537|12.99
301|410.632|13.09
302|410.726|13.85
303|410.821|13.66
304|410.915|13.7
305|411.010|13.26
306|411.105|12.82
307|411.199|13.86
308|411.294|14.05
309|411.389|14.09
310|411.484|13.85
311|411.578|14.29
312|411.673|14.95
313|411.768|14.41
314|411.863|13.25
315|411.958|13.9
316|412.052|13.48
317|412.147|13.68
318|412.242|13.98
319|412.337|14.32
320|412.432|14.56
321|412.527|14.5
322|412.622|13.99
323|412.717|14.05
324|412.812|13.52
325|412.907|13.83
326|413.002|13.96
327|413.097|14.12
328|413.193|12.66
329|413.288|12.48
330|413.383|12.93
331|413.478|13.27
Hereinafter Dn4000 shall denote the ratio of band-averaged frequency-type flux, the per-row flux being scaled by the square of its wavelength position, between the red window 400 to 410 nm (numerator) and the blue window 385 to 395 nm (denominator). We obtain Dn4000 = 1.44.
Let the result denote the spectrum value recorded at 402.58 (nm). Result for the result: 13.68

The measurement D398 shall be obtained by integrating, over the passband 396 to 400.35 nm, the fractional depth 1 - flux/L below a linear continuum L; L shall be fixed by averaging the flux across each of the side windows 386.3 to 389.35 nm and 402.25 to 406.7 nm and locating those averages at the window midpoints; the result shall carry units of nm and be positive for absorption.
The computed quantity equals 0.67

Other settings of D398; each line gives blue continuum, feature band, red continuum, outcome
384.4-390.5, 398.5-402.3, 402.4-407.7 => -0.204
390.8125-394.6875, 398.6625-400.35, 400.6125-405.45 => -0.209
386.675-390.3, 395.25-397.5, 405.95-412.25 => 0.703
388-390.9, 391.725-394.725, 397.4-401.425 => 0.946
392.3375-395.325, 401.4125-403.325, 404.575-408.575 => -0.356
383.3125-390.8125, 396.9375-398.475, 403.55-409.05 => 0.295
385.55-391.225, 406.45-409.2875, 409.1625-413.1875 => -0.110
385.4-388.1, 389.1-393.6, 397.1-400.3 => 0.828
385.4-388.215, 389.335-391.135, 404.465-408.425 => 0.124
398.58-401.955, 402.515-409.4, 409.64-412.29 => -0.126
